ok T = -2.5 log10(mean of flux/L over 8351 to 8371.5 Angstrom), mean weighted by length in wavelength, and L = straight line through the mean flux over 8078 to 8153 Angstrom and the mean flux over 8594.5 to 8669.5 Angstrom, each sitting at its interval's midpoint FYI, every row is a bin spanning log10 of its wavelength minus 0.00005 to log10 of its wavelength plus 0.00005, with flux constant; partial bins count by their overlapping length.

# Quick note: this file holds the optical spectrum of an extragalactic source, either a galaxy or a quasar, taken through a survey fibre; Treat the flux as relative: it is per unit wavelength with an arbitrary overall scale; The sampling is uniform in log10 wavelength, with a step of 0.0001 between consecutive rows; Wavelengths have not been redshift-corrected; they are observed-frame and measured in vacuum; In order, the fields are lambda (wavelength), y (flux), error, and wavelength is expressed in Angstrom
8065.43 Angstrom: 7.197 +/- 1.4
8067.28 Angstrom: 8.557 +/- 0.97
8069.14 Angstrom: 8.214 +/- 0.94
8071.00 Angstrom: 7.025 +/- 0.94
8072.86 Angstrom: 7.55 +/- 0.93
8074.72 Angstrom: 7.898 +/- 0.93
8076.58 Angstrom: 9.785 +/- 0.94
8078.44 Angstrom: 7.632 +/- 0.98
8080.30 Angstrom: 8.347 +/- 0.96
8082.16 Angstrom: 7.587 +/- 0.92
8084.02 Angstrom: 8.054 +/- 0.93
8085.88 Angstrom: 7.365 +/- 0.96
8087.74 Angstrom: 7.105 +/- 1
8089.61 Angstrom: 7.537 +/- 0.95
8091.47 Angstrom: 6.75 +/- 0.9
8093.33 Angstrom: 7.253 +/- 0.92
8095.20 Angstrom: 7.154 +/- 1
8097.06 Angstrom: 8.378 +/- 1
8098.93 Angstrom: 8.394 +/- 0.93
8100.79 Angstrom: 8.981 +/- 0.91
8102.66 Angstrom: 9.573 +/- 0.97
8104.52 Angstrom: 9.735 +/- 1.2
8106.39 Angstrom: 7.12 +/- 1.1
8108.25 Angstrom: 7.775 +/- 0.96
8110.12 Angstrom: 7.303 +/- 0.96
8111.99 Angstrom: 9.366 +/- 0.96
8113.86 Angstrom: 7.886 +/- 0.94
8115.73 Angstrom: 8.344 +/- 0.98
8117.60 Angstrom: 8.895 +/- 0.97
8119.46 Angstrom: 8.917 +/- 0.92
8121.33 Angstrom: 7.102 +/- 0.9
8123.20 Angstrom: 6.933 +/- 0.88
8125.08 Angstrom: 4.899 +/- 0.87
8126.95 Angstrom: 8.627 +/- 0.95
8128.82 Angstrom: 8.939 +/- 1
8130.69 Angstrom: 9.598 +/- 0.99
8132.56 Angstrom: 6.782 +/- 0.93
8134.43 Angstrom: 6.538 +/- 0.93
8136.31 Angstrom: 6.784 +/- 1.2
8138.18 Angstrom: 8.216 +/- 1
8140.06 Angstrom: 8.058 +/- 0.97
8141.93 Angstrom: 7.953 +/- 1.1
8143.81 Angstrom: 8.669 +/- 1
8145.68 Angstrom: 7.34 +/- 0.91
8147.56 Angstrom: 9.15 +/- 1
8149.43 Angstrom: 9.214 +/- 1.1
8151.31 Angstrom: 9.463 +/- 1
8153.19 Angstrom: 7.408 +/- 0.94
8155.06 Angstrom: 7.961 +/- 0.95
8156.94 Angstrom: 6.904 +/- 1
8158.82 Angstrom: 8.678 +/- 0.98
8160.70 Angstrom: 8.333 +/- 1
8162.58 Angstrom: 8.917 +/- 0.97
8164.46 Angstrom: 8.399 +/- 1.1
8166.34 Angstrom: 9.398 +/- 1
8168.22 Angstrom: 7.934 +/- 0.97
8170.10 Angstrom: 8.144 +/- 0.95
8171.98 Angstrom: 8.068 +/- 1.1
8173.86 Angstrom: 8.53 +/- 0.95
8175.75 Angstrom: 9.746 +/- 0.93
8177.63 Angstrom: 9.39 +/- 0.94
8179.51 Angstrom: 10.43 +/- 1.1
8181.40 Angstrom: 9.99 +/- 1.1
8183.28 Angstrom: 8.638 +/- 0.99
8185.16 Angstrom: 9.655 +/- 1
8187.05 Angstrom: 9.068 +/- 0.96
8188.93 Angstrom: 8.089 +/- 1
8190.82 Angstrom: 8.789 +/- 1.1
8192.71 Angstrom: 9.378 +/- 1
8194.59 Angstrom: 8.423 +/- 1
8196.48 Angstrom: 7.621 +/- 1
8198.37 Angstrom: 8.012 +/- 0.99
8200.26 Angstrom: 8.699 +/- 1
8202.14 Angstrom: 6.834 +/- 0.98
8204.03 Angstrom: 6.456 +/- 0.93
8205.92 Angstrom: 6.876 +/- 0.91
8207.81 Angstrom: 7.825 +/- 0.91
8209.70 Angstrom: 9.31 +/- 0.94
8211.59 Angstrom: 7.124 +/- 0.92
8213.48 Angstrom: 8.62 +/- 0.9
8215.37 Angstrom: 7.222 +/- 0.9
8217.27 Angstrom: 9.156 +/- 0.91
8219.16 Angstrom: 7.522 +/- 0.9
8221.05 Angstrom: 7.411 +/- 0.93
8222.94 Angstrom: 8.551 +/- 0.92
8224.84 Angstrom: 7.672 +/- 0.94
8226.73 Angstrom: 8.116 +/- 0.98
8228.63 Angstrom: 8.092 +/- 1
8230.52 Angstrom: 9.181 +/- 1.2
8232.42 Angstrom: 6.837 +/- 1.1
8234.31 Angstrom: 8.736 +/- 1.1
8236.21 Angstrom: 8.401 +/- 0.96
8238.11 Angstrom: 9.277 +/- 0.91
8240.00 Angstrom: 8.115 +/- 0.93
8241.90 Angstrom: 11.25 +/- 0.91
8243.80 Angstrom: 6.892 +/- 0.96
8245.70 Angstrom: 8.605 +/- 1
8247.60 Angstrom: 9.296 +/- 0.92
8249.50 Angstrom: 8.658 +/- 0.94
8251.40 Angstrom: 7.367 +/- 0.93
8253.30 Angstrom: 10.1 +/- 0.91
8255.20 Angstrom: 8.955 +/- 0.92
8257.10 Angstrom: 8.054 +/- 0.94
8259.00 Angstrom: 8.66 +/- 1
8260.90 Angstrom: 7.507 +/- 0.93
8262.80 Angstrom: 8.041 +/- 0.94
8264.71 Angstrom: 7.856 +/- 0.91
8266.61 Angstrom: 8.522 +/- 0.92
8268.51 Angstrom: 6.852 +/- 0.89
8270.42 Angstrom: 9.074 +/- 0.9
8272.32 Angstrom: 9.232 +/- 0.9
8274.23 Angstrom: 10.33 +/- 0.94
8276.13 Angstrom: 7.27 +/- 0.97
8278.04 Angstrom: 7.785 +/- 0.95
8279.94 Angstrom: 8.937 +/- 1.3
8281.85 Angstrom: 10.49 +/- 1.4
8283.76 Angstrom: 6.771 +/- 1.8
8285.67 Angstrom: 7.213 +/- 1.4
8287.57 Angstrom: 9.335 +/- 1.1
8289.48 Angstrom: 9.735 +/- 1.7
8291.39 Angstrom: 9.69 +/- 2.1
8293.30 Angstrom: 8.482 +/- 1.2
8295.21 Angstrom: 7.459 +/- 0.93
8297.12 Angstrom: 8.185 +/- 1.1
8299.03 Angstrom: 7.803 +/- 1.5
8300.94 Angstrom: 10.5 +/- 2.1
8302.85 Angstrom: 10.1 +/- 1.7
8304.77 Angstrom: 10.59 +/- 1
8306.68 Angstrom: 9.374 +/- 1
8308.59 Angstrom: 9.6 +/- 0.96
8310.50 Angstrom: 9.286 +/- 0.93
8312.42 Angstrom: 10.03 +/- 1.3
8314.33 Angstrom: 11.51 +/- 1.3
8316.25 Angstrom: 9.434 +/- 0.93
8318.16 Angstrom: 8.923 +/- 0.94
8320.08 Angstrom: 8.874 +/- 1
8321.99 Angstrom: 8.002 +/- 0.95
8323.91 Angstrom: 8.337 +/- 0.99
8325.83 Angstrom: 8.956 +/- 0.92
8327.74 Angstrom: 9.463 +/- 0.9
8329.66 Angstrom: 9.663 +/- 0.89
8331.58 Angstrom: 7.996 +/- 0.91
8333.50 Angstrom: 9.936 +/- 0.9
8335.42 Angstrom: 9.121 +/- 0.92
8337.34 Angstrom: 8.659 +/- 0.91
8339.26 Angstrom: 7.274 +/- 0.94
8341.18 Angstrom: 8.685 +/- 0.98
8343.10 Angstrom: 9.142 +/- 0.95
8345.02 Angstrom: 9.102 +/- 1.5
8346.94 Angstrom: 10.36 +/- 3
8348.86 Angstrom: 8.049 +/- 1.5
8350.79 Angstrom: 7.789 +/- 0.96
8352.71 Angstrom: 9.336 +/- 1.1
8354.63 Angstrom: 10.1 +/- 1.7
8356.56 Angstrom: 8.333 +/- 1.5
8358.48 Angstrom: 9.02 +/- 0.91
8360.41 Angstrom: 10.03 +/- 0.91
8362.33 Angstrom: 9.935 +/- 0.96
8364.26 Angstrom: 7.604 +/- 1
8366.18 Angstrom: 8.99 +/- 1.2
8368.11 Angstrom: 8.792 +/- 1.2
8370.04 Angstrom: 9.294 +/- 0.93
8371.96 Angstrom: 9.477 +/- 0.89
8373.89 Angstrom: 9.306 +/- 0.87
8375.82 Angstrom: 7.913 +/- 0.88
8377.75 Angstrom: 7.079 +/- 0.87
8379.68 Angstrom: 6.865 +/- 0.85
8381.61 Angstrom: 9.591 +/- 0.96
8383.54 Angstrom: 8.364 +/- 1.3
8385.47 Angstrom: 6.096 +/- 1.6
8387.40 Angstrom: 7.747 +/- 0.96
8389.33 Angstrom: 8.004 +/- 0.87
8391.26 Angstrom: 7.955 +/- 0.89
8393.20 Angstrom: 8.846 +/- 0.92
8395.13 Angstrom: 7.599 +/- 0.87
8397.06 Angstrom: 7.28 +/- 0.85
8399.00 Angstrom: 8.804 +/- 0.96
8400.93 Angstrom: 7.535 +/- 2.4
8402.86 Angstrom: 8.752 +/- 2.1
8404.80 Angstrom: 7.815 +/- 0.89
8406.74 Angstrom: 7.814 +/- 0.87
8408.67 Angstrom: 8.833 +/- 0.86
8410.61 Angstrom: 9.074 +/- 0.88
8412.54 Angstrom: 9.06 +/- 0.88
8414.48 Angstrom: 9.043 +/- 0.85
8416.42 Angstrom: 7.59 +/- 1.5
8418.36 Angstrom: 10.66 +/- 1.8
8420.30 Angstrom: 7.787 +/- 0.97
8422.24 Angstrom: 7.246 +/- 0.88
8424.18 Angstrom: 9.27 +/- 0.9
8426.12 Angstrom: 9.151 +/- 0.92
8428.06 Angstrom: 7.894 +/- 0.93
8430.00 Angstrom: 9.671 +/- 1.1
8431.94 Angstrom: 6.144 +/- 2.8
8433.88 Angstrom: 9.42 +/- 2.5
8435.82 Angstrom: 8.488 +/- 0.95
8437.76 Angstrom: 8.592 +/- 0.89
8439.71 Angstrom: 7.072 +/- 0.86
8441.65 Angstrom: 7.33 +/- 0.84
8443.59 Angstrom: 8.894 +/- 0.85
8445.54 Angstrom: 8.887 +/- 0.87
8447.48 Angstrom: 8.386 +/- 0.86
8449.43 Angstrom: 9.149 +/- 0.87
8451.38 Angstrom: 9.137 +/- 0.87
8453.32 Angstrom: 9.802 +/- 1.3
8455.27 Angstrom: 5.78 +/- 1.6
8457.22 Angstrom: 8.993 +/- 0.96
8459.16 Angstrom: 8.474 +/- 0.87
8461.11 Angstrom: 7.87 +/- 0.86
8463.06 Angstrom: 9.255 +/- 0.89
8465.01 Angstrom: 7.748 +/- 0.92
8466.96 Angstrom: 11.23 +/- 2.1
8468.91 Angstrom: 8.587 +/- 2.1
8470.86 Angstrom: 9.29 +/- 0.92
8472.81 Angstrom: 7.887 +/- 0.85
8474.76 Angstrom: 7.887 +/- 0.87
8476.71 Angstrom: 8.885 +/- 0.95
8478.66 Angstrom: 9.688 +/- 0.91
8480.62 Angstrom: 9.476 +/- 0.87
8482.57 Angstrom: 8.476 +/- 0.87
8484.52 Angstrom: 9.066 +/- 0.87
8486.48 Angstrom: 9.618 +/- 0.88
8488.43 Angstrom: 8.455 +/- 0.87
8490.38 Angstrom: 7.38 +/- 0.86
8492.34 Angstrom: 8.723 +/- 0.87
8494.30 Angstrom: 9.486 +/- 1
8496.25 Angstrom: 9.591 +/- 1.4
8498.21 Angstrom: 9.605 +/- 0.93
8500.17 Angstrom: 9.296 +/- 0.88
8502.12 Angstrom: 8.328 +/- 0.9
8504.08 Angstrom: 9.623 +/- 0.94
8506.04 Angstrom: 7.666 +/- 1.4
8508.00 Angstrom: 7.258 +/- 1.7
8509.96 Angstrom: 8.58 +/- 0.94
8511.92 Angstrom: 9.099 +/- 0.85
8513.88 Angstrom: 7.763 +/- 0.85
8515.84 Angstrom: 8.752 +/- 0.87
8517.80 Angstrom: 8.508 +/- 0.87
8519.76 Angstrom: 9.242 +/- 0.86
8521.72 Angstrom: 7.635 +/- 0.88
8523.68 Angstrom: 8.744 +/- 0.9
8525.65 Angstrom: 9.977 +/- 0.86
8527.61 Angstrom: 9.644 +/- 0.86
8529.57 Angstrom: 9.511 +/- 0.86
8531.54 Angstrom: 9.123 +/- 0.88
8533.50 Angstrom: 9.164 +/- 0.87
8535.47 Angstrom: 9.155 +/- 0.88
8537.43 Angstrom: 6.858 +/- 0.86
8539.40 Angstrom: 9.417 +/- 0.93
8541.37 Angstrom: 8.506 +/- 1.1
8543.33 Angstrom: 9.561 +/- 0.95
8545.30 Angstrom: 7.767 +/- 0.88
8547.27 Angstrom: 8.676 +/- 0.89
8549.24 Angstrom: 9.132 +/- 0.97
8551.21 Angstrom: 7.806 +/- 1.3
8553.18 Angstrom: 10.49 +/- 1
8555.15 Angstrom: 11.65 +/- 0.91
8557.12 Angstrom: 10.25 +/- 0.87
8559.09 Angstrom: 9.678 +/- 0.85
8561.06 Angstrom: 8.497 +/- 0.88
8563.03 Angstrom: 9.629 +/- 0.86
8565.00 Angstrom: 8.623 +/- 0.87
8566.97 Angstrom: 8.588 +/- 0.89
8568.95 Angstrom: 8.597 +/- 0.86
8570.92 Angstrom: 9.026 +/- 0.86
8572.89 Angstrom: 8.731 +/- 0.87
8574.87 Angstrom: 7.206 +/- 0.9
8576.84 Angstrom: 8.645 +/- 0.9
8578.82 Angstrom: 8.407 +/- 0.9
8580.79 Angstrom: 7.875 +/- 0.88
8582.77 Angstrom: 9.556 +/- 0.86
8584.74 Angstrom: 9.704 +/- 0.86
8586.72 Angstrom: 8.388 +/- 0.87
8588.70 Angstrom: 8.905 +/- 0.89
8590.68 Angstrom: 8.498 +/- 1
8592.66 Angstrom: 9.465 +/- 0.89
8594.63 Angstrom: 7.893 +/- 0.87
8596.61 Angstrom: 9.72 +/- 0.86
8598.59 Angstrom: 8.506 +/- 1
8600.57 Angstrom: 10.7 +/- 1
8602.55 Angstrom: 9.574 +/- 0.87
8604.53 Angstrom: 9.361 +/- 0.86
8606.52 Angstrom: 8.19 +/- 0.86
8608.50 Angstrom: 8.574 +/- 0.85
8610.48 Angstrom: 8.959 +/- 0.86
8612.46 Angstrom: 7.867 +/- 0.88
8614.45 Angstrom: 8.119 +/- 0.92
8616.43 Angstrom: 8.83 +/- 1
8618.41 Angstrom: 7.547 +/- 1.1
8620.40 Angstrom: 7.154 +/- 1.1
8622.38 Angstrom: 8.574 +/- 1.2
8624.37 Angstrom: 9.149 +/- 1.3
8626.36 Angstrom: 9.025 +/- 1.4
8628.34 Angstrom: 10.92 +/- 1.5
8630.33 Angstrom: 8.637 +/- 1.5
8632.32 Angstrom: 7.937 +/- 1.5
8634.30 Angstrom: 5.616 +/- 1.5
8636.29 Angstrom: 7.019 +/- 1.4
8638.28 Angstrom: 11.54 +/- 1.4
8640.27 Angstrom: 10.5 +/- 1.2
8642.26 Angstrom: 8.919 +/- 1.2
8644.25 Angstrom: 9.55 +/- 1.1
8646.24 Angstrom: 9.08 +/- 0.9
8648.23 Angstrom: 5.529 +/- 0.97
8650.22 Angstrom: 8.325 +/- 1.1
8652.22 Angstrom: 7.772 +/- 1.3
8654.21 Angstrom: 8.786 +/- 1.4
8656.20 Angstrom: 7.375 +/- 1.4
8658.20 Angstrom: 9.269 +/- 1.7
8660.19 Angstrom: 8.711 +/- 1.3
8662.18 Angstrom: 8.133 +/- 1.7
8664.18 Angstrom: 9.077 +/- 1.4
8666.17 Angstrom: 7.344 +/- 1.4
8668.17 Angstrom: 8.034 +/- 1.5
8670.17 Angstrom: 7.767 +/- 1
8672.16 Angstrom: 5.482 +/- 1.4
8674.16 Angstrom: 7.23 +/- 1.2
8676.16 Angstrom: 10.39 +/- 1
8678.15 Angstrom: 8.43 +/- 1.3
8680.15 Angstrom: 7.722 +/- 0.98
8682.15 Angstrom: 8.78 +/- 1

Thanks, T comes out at -0.10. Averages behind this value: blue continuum 7.99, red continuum 8.58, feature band 9.11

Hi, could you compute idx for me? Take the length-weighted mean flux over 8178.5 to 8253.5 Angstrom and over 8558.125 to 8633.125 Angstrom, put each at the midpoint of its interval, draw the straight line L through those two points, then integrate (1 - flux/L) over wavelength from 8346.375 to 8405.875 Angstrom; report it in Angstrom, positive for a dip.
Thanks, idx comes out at 0.6 Angstrom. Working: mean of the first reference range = 8.39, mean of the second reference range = 8.77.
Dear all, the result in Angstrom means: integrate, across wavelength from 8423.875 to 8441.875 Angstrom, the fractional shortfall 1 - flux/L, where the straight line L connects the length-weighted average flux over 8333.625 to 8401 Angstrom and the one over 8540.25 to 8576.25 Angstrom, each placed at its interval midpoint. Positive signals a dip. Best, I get 0.8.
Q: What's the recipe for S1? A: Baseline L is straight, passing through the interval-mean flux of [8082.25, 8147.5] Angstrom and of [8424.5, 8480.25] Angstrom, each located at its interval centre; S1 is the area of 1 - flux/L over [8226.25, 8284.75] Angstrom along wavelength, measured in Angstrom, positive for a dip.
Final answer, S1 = -2.2 Angstrom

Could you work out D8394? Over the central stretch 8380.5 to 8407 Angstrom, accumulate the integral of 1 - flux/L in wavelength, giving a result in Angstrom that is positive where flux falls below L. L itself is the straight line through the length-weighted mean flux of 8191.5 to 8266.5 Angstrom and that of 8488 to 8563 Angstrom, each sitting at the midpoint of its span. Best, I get 1.8 Angstrom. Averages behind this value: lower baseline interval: 8.23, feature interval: 8.01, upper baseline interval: 8.92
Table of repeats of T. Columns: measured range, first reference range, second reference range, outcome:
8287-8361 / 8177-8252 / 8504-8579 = -0.07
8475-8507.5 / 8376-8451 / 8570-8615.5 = -0.05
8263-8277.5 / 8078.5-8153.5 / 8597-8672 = -0.03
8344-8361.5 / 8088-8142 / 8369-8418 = -0.12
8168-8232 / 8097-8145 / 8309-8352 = 0.01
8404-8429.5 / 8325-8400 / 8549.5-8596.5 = 0.02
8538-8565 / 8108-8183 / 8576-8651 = -0.07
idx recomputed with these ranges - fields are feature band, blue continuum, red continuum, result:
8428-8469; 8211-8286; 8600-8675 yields -0.57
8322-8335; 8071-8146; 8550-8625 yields -0.98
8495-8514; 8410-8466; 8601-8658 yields -0.52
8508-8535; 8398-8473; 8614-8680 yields -1.25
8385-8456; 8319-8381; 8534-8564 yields 4.85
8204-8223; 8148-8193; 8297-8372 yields 2.17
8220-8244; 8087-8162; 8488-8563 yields -0.40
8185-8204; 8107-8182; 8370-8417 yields -0.13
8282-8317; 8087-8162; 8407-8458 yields -3.85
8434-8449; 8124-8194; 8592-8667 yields 0.36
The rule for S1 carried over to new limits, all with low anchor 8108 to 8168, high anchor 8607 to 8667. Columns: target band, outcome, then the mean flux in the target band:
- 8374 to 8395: 1.0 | 7.89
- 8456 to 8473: -1.0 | 8.81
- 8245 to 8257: -0.9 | 8.78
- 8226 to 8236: -0.1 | 8.21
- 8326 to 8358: -2.7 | 8.94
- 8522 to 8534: -1.3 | 9.27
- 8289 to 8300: -0.4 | 8.51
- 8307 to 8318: -2.2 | 9.87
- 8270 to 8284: -1.1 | 8.82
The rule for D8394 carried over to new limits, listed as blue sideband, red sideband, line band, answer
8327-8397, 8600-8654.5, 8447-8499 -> -1.1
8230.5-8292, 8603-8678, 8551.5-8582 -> -2.2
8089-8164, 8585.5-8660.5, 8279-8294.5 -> -1.1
